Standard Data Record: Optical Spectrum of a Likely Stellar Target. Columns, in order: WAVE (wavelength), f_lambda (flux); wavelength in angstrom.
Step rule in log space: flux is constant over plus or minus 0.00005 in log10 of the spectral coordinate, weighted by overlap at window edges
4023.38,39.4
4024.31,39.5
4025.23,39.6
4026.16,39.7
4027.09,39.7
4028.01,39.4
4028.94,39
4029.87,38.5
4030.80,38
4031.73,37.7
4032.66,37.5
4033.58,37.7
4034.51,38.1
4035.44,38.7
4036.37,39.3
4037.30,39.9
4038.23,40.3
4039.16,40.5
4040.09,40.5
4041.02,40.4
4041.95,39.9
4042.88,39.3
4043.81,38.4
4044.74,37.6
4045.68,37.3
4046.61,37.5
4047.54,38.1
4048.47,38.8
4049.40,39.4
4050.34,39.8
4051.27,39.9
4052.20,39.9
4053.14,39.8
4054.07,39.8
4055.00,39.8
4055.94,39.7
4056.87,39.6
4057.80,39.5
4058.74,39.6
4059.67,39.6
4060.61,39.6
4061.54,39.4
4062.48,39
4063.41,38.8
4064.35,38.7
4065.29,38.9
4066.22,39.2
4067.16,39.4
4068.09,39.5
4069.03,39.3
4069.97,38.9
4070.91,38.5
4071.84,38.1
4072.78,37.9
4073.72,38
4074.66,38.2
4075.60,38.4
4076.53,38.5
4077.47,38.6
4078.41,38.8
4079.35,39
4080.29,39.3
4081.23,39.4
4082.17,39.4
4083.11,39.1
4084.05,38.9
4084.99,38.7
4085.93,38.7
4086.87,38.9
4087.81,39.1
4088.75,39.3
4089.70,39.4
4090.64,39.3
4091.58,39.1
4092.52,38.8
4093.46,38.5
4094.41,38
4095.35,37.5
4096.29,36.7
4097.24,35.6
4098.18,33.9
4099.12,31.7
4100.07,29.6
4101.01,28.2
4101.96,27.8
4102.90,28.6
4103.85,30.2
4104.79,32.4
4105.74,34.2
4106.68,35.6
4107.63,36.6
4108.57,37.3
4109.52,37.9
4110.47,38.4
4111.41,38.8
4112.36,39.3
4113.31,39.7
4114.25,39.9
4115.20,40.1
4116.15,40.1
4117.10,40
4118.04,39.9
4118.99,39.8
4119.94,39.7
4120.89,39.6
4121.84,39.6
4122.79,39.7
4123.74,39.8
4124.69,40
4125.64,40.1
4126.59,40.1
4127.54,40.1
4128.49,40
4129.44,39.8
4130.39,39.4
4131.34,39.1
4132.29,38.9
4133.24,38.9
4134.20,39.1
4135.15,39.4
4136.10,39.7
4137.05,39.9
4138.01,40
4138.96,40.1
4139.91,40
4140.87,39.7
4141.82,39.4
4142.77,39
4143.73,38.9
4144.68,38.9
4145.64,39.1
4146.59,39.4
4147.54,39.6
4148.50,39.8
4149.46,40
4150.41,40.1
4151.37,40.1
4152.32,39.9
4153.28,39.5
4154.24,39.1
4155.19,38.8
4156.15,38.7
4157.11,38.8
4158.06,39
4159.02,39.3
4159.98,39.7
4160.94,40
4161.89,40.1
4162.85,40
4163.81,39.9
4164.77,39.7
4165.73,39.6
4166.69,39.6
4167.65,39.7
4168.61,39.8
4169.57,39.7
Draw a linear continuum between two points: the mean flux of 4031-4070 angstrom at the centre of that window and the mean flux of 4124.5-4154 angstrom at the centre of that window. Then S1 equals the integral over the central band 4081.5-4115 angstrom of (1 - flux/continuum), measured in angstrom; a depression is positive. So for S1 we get 2.5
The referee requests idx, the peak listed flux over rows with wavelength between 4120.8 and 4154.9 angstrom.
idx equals 40.1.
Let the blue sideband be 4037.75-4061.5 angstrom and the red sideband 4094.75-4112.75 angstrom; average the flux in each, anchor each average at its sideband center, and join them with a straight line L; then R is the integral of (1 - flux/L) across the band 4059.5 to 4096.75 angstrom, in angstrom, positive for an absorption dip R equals -2.2 angstrom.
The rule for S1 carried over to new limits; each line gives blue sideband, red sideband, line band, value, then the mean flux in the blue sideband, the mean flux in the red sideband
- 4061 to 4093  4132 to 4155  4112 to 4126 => -0.2 angstrom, 38.9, 39.5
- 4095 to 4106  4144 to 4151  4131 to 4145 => -0.5 angstrom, 32.1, 39.5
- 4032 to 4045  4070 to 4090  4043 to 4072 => -0.1 angstrom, 39.2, 38.8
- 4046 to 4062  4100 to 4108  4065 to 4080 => -0.9 angstrom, 39.4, 31.5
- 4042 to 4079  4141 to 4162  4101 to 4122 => 1.3 angstrom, 39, 39.4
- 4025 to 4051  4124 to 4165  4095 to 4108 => 2.2 angstrom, 38.9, 39.6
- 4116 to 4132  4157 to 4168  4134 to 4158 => 0.1 angstrom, 39.8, 39.7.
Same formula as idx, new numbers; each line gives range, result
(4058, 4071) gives 39.6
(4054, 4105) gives 39.8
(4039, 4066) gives 40.5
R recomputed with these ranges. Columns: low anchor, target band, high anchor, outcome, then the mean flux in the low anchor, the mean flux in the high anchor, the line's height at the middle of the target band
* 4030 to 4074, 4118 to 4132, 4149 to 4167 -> -0.1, 39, 39.6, 39.4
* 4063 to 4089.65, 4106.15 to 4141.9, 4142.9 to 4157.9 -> -0.2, 38.8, 39.4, 39.2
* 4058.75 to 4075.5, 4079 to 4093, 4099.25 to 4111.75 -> -1.1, 38.9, 33.4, 36.2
